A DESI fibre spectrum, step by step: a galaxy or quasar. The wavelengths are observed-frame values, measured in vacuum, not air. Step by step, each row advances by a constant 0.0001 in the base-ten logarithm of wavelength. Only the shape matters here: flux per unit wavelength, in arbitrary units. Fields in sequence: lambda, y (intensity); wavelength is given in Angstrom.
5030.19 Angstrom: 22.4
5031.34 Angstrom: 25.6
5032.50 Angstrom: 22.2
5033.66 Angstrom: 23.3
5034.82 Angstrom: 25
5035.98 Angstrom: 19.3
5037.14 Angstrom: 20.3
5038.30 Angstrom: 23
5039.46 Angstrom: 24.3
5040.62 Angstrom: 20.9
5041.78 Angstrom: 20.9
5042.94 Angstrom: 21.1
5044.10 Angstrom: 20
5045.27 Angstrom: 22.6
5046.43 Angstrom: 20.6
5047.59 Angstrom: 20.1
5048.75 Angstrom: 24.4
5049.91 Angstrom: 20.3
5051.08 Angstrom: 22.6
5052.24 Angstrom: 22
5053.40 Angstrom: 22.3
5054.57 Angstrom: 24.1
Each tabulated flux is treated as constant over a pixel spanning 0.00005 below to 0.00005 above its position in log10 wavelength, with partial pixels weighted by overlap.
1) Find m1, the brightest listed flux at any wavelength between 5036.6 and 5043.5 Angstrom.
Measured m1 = 24.3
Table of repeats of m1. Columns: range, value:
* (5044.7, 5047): 22.6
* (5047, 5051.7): 24.4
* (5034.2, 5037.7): 25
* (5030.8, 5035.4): 25.6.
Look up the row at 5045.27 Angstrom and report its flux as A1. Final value 22.6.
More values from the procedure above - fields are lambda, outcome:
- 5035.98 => 19.3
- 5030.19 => 22.4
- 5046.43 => 20.6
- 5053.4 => 22.3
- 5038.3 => 23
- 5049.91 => 20.3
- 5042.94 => 21.1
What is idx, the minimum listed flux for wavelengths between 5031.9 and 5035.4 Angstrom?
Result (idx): 22.2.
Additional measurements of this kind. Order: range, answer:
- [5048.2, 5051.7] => 20.3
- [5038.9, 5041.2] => 20.9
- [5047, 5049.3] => 20.1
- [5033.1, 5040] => 19.3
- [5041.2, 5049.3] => 20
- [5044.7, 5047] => 20.6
